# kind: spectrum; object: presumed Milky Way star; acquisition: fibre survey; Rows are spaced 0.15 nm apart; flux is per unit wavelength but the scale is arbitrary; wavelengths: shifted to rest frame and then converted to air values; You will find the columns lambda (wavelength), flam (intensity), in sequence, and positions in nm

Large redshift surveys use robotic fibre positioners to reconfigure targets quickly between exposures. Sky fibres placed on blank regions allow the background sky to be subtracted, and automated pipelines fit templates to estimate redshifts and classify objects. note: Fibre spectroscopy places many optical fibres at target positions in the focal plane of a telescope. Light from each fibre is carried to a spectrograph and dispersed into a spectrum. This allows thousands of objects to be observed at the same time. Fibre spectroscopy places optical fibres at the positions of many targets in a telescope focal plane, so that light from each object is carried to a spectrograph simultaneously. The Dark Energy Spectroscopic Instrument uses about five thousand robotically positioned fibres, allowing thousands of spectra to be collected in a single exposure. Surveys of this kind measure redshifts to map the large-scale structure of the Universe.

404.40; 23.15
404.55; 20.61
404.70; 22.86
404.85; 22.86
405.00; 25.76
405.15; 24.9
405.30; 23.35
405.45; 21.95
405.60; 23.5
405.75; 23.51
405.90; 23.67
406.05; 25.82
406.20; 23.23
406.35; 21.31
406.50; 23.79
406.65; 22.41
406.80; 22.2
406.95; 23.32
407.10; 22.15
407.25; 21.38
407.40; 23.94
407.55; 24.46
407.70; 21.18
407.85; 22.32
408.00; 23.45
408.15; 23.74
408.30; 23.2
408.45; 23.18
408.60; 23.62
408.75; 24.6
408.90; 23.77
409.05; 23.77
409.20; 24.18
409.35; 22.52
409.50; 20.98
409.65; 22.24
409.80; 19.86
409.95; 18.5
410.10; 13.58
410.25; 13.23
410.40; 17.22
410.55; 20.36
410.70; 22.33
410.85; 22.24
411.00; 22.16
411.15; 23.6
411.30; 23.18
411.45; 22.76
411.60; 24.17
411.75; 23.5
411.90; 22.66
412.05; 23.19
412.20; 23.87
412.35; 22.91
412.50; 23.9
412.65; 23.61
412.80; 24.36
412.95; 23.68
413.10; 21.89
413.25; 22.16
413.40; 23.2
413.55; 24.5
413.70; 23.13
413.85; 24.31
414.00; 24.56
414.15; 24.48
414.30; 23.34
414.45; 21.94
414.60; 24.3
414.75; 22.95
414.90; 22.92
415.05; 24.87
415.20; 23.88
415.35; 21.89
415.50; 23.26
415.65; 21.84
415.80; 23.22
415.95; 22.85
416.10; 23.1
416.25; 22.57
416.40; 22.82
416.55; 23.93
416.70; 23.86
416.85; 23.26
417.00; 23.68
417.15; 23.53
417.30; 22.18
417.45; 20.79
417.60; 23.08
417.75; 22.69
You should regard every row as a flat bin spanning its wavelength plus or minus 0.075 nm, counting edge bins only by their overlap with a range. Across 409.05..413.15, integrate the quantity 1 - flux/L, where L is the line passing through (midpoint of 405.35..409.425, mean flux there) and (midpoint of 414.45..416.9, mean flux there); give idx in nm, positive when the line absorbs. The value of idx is 0.25 nm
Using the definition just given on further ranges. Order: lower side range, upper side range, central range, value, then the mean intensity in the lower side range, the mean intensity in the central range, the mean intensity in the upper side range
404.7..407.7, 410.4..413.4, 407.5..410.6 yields 0.222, 23.3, 21.4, 22.8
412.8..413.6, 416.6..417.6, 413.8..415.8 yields -0.030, 23.2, 23.4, 22.9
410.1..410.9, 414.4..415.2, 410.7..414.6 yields -0.452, 18.5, 23.3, 23.5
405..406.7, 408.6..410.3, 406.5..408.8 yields -0.086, 23.5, 23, 20.9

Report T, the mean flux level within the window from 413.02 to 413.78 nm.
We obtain 23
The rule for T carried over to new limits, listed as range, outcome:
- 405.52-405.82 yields 23.5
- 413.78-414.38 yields 24.2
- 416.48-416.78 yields 23.9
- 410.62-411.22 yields 22.6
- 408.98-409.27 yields 24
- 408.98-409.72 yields 22.7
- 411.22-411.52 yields 23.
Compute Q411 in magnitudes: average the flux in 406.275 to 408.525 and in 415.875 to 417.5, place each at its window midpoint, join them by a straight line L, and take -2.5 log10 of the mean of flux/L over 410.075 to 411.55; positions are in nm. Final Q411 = 0.13 mag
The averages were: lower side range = 22.8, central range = 20.4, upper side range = 23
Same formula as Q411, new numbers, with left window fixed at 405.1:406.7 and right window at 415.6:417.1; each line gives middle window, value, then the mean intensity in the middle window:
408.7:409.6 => 0.00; 23.2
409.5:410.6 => 0.28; 18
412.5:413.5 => 0.00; 23.2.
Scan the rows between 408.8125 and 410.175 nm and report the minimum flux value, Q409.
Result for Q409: 13.58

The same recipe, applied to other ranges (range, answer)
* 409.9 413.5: 13.23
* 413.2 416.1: 21.84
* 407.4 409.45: 21.18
